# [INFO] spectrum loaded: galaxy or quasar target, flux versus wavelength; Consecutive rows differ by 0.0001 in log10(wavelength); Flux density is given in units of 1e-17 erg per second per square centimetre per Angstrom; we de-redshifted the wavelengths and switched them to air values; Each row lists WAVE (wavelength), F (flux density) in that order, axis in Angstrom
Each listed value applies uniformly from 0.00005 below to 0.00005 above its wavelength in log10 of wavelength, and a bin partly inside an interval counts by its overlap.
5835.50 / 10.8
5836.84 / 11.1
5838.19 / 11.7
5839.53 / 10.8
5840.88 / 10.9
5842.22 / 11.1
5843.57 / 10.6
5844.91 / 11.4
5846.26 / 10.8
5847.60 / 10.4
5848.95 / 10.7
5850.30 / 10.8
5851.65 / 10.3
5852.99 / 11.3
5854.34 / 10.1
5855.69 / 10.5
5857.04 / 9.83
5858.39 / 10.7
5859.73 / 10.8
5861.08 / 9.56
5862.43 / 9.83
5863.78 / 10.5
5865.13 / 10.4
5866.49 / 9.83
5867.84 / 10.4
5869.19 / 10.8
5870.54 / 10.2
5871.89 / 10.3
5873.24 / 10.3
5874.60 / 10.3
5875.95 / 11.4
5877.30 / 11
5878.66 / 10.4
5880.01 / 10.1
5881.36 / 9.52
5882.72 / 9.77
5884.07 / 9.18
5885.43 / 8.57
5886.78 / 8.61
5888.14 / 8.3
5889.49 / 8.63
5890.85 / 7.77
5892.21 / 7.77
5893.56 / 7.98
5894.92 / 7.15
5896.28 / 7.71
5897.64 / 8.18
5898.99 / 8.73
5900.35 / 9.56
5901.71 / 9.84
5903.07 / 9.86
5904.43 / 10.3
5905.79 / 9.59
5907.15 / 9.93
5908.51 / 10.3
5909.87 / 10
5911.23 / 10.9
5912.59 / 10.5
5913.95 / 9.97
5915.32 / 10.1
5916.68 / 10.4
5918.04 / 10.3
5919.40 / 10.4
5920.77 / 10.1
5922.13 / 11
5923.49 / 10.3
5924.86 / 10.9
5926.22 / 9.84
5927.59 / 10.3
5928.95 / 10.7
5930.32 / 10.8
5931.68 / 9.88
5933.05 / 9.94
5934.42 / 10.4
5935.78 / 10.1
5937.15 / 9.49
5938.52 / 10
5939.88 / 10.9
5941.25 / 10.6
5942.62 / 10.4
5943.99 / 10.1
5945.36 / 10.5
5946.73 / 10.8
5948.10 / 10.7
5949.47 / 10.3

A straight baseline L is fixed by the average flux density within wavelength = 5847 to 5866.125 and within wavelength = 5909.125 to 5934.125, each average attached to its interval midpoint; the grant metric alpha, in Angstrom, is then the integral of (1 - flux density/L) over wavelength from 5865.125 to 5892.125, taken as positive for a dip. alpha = 1.7 Angstrom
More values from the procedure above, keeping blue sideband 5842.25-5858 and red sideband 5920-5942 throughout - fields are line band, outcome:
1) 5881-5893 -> 2.11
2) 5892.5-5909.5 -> 2.21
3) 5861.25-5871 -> 0.30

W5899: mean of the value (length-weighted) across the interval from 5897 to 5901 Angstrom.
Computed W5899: 8.84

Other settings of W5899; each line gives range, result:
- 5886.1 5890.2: 8.51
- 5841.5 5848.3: 10.9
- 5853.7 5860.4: 10.4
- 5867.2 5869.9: 10.6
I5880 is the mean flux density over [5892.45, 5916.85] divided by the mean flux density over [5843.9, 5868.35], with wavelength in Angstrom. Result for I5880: 0.9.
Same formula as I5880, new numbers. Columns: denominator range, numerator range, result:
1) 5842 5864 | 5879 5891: 0.86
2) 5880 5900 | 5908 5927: 1.22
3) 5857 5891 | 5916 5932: 1.05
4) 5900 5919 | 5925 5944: 1.01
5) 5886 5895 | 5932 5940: 1.24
